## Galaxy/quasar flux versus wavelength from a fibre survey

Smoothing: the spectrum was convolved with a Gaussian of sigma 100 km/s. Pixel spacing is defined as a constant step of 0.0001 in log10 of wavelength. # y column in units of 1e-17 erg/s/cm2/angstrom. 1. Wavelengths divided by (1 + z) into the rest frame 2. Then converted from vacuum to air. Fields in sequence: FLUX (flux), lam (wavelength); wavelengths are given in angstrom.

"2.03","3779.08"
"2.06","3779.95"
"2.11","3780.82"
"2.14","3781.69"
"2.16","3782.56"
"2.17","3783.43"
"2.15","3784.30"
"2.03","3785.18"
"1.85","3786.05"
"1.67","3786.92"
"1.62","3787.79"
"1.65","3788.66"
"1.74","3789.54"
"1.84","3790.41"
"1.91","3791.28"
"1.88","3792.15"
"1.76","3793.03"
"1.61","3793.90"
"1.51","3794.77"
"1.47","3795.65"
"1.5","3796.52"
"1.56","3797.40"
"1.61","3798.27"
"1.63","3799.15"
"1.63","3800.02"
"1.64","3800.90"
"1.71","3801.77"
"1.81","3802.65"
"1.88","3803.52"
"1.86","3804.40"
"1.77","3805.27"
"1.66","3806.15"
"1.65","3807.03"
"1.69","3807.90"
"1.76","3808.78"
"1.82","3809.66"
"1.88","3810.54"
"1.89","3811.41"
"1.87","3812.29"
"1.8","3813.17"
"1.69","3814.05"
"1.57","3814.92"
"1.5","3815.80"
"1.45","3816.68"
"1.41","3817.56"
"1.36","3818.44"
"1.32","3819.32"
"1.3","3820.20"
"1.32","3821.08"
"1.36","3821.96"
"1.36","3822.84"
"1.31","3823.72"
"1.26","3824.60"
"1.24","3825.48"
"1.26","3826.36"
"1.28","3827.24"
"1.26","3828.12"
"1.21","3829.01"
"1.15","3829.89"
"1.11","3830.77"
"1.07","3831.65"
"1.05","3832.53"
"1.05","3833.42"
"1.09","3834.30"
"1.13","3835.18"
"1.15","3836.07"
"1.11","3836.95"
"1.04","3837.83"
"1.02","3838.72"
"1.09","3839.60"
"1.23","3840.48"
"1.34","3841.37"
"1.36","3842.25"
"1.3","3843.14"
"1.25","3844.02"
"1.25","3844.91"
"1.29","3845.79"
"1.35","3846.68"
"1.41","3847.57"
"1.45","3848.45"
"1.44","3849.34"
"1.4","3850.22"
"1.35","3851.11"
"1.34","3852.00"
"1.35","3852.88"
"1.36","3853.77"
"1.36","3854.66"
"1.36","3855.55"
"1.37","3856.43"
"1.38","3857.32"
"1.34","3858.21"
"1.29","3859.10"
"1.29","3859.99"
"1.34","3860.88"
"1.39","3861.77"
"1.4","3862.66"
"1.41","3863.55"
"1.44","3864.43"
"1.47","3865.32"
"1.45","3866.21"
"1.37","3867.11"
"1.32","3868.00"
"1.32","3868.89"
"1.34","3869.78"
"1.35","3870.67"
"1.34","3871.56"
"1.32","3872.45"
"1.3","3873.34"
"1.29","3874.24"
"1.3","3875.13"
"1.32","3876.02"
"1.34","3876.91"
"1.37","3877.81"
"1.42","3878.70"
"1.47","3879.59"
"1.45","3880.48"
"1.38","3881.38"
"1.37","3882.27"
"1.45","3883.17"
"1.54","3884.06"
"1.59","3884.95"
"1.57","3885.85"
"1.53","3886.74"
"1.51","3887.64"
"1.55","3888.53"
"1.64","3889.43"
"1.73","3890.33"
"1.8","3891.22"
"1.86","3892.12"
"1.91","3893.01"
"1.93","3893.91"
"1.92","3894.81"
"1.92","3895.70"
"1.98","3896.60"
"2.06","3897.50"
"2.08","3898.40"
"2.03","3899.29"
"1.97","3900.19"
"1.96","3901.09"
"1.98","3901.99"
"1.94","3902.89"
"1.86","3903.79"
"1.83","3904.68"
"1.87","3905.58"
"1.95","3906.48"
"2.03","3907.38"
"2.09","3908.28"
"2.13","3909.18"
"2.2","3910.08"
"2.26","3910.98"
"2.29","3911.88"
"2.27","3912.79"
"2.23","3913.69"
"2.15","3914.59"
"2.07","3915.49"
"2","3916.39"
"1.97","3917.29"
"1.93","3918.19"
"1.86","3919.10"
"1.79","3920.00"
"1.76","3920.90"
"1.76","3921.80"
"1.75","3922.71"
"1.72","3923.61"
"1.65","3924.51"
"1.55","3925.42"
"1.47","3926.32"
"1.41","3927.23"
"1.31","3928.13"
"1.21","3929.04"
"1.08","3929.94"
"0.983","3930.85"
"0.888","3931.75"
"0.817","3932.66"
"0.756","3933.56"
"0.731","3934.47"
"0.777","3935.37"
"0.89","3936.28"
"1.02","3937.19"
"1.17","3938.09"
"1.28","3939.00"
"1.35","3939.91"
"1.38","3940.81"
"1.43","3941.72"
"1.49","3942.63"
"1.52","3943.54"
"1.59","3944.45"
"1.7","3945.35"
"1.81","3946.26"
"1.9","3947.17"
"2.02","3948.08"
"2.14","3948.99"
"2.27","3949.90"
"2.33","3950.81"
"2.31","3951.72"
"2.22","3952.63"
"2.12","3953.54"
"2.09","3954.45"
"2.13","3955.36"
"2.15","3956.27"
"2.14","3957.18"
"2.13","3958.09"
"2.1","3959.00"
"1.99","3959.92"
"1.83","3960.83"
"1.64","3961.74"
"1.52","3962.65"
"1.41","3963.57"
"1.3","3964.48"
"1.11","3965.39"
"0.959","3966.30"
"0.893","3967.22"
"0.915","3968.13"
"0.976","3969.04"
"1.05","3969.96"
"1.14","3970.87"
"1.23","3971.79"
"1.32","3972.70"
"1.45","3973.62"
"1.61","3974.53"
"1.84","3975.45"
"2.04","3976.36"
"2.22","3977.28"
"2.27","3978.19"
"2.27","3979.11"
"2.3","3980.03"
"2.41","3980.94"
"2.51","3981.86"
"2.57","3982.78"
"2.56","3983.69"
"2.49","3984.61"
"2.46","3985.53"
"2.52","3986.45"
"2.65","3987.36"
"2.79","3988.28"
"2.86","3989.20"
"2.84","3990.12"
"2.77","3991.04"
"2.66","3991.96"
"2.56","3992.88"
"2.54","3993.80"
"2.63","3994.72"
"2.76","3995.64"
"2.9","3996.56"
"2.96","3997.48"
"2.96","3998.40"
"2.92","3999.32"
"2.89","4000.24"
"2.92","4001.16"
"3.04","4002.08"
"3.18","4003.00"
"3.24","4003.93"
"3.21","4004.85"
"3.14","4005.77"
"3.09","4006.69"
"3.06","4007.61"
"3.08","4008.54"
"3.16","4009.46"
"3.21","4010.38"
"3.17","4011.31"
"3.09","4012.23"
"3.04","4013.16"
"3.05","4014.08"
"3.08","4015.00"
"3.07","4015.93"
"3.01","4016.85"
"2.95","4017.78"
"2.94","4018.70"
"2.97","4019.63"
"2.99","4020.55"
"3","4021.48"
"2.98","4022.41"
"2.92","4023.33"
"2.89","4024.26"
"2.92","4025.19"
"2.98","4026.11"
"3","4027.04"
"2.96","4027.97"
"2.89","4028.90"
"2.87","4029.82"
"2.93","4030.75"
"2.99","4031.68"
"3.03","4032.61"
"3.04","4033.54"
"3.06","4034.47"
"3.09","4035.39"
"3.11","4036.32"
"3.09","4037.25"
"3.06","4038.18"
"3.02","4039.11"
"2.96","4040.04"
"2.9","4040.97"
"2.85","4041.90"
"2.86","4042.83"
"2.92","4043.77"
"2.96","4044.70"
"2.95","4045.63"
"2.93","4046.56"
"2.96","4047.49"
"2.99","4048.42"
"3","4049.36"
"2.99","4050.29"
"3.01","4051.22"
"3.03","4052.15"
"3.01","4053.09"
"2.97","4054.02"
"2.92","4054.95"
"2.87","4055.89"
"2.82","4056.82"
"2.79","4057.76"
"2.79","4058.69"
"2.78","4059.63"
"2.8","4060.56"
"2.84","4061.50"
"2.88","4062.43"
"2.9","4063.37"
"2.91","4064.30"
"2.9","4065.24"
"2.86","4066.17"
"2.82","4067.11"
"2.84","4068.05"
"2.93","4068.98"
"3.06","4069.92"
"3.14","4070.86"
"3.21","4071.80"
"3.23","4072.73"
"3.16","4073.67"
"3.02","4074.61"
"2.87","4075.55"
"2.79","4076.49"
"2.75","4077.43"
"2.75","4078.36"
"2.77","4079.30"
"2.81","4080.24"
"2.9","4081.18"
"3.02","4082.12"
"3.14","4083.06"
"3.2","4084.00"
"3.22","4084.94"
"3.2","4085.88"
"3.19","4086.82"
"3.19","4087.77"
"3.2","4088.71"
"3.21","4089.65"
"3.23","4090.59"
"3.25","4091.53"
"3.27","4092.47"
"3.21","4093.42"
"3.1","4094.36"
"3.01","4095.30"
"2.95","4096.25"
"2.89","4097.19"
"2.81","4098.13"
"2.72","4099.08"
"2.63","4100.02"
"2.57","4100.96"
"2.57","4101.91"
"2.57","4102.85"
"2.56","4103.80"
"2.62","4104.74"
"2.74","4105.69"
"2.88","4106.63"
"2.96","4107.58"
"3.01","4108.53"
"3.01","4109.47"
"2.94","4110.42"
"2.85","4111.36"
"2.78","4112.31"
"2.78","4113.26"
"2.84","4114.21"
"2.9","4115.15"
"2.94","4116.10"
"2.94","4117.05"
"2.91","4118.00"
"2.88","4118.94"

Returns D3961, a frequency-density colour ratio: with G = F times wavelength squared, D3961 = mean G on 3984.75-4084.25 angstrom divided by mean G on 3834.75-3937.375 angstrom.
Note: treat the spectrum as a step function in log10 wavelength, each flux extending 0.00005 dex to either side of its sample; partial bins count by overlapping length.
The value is 2.07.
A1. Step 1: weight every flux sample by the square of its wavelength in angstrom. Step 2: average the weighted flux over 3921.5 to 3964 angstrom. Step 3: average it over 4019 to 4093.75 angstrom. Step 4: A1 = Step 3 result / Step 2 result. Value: 1.98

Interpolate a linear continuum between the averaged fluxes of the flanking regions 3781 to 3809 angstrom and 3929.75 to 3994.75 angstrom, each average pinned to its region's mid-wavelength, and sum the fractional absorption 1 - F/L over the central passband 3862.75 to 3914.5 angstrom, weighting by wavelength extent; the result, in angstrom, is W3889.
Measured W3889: 2.6 angstrom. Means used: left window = 1.77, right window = 1.8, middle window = 1.7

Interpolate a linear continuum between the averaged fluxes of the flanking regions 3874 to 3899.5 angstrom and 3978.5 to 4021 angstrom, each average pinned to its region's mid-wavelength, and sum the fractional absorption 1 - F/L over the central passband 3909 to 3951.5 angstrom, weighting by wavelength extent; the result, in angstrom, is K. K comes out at 9.45 angstrom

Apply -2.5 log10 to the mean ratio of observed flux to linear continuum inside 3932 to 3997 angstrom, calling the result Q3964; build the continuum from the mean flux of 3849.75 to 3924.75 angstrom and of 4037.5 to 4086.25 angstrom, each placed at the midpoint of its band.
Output 0.21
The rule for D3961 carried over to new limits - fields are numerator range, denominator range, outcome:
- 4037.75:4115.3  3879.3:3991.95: 1.76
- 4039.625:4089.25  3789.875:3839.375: 2.27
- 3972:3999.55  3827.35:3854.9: 2.12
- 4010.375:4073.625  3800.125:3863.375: 2.37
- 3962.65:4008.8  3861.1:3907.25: 1.51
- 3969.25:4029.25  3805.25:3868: 2.13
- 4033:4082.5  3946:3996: 1.51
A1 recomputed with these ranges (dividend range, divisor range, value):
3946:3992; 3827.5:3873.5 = 1.63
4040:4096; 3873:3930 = 1.85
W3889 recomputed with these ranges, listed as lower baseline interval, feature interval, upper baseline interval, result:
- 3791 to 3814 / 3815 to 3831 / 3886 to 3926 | 4.05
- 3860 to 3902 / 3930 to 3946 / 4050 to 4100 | 6.59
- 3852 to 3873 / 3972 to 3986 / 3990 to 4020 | 2.86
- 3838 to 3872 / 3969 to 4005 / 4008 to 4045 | 2.91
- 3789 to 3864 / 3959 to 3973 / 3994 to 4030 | 6.95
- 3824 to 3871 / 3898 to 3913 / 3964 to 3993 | -4.21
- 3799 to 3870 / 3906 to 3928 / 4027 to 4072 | 0.76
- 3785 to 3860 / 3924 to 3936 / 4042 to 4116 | 5.48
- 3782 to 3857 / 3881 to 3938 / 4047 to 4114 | 8.33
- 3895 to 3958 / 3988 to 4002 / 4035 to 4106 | -2.91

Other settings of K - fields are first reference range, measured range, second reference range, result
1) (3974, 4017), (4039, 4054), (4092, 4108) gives -0.90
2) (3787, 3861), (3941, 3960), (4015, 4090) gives 2.67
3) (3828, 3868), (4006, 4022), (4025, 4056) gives -1.84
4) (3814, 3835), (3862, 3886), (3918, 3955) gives 0.05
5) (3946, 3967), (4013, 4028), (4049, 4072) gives -2.77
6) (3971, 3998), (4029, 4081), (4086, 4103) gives -3.39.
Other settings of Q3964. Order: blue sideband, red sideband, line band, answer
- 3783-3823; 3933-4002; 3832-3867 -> 0.332 mag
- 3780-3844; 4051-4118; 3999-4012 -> -0.220 mag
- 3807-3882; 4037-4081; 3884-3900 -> -0.054 mag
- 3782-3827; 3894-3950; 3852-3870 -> 0.219 mag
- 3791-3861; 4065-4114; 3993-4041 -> -0.185 mag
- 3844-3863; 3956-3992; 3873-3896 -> -0.034 mag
